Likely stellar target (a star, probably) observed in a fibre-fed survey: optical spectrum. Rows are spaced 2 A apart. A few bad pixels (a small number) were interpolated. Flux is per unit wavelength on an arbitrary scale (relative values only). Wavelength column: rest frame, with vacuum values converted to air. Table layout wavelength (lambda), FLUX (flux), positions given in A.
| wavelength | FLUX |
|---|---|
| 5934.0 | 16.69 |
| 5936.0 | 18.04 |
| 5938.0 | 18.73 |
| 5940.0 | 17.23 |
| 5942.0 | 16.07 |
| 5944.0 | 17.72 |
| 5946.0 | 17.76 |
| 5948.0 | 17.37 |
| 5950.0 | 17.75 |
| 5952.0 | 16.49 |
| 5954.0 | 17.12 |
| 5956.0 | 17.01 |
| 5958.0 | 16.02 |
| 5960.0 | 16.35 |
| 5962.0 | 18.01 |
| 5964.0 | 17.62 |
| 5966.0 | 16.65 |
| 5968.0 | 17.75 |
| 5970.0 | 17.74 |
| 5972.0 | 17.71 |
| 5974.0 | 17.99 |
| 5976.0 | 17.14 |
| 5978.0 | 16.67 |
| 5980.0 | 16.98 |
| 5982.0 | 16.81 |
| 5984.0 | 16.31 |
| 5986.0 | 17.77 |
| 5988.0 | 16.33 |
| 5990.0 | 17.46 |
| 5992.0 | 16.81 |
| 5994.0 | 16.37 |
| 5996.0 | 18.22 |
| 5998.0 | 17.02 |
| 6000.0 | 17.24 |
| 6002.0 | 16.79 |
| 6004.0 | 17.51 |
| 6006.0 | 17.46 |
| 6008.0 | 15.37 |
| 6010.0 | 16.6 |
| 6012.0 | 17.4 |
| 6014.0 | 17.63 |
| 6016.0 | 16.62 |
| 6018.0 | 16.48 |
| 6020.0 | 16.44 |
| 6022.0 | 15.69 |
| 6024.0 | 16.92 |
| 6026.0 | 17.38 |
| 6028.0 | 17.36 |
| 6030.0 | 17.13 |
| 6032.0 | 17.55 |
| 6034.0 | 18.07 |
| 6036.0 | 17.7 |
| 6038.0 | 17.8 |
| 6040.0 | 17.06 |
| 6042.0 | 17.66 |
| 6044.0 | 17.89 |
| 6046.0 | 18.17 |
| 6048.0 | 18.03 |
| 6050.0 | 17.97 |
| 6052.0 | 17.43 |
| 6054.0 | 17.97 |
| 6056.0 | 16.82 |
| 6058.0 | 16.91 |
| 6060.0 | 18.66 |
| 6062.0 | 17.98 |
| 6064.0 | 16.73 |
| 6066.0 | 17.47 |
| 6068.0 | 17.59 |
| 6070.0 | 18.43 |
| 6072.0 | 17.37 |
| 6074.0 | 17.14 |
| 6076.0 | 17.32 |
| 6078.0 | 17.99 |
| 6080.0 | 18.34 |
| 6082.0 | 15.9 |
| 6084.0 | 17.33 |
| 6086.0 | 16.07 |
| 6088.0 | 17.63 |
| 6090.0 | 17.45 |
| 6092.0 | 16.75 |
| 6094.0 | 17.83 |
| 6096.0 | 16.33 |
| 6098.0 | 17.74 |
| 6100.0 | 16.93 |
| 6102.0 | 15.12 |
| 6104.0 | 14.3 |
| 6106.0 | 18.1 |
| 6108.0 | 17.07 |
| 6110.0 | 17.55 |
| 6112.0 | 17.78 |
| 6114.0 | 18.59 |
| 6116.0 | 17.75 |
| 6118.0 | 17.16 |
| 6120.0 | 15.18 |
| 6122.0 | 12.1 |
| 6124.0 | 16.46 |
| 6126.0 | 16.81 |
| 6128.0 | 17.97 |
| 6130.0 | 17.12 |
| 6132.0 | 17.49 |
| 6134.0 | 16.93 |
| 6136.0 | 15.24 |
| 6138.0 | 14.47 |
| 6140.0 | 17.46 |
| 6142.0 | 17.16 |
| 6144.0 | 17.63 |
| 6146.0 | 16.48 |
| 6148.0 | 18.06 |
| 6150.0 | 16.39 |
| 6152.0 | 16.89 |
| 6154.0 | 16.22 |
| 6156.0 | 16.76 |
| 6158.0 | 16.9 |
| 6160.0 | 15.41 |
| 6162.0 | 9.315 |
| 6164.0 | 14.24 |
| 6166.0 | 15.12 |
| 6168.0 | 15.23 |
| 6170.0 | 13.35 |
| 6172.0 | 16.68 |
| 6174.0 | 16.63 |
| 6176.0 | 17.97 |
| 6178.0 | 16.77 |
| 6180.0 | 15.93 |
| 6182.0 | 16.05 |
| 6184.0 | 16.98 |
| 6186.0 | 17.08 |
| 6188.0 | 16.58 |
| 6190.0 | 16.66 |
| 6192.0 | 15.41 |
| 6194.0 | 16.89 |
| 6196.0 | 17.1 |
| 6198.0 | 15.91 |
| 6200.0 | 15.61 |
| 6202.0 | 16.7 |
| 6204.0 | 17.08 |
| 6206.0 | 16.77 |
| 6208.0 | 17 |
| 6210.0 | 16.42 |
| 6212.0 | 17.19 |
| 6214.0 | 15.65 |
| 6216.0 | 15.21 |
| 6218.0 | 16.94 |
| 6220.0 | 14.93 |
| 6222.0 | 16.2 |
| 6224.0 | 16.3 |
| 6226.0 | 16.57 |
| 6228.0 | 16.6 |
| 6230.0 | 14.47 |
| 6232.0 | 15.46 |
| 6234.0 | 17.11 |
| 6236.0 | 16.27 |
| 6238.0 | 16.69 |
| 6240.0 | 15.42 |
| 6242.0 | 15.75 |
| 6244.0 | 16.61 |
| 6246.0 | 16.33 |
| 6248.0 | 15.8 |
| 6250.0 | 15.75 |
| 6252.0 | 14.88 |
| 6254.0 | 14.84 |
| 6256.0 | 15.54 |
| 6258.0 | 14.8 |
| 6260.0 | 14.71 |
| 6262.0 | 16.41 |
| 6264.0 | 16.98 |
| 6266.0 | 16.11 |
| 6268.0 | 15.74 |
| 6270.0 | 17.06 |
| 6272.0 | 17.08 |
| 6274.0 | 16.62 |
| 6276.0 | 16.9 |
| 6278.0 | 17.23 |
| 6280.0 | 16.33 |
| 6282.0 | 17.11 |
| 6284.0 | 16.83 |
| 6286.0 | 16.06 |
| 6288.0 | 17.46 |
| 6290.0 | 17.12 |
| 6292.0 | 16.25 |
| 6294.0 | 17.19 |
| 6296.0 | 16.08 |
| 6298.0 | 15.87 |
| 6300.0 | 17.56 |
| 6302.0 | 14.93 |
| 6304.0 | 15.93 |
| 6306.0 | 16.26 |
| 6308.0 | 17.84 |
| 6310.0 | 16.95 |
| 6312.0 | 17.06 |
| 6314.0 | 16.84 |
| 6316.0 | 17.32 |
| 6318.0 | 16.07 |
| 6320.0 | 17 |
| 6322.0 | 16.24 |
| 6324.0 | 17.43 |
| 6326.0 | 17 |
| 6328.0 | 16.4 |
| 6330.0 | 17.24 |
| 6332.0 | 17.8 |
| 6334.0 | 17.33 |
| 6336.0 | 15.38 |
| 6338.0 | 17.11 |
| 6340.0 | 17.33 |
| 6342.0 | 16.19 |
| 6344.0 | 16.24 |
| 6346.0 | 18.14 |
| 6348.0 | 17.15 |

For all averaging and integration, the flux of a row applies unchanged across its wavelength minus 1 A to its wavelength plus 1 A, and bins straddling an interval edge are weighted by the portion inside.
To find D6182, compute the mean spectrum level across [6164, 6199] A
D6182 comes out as 16.2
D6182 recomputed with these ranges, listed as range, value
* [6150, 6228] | 16.1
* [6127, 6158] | 16.8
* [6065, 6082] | 17.6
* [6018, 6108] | 17.3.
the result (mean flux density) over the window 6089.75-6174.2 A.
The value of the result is 16.3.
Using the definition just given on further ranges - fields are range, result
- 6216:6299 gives 16.2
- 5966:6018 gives 17.1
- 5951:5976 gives 17.2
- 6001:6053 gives 17.2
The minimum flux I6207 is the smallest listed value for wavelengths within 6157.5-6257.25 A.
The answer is 9.315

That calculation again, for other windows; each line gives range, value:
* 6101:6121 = 14.3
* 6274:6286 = 16.06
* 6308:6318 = 16.07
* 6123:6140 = 14.47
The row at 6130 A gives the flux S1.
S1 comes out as 17.12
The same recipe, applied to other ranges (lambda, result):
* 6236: 16.27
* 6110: 17.55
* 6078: 17.99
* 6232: 15.46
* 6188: 16.58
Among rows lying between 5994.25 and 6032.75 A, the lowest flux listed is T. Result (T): 15.37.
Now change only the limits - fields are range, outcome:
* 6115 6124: 12.1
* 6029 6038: 17.13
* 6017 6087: 15.69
